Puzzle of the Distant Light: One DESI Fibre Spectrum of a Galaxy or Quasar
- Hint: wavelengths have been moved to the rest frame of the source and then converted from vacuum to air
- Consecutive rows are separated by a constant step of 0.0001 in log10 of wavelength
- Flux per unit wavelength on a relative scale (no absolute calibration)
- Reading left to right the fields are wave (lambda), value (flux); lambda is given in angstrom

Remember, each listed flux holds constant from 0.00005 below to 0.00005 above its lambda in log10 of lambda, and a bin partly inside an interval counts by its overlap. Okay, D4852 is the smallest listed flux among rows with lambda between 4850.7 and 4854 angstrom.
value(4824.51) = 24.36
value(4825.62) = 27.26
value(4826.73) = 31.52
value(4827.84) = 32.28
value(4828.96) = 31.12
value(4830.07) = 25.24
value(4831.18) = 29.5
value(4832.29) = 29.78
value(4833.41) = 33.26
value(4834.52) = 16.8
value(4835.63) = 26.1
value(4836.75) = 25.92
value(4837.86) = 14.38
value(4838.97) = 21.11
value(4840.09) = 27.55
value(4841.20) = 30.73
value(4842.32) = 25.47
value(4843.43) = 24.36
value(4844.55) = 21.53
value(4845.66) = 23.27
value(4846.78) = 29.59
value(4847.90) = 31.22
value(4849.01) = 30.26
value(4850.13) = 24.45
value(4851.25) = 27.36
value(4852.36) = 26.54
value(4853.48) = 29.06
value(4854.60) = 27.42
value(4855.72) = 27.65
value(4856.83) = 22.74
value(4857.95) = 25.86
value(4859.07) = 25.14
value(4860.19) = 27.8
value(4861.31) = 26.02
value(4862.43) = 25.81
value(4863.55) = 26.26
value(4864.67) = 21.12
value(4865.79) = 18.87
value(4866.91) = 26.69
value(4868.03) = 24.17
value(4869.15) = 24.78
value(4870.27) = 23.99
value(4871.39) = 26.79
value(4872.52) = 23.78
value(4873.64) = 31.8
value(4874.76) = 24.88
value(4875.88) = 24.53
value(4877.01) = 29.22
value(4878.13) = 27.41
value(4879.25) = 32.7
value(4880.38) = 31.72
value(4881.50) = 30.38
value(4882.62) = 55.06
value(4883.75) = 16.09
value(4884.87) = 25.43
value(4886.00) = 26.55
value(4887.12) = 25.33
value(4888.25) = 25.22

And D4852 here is 26.54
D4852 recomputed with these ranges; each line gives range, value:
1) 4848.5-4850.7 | 24.45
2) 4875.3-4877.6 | 24.53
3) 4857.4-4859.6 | 25.14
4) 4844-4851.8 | 21.53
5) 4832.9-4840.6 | 14.38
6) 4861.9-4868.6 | 18.87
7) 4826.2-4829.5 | 31.12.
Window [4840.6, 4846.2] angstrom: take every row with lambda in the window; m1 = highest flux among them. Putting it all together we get 30.73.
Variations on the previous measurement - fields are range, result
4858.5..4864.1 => 27.8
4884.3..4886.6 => 26.55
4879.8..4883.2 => 55.06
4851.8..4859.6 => 29.06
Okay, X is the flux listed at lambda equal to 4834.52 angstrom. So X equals 16.8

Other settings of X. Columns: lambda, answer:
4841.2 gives 30.73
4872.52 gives 23.78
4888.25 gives 25.22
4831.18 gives 29.5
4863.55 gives 26.26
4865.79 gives 18.87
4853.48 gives 29.06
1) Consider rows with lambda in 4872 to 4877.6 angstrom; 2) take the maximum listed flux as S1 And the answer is 31.8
